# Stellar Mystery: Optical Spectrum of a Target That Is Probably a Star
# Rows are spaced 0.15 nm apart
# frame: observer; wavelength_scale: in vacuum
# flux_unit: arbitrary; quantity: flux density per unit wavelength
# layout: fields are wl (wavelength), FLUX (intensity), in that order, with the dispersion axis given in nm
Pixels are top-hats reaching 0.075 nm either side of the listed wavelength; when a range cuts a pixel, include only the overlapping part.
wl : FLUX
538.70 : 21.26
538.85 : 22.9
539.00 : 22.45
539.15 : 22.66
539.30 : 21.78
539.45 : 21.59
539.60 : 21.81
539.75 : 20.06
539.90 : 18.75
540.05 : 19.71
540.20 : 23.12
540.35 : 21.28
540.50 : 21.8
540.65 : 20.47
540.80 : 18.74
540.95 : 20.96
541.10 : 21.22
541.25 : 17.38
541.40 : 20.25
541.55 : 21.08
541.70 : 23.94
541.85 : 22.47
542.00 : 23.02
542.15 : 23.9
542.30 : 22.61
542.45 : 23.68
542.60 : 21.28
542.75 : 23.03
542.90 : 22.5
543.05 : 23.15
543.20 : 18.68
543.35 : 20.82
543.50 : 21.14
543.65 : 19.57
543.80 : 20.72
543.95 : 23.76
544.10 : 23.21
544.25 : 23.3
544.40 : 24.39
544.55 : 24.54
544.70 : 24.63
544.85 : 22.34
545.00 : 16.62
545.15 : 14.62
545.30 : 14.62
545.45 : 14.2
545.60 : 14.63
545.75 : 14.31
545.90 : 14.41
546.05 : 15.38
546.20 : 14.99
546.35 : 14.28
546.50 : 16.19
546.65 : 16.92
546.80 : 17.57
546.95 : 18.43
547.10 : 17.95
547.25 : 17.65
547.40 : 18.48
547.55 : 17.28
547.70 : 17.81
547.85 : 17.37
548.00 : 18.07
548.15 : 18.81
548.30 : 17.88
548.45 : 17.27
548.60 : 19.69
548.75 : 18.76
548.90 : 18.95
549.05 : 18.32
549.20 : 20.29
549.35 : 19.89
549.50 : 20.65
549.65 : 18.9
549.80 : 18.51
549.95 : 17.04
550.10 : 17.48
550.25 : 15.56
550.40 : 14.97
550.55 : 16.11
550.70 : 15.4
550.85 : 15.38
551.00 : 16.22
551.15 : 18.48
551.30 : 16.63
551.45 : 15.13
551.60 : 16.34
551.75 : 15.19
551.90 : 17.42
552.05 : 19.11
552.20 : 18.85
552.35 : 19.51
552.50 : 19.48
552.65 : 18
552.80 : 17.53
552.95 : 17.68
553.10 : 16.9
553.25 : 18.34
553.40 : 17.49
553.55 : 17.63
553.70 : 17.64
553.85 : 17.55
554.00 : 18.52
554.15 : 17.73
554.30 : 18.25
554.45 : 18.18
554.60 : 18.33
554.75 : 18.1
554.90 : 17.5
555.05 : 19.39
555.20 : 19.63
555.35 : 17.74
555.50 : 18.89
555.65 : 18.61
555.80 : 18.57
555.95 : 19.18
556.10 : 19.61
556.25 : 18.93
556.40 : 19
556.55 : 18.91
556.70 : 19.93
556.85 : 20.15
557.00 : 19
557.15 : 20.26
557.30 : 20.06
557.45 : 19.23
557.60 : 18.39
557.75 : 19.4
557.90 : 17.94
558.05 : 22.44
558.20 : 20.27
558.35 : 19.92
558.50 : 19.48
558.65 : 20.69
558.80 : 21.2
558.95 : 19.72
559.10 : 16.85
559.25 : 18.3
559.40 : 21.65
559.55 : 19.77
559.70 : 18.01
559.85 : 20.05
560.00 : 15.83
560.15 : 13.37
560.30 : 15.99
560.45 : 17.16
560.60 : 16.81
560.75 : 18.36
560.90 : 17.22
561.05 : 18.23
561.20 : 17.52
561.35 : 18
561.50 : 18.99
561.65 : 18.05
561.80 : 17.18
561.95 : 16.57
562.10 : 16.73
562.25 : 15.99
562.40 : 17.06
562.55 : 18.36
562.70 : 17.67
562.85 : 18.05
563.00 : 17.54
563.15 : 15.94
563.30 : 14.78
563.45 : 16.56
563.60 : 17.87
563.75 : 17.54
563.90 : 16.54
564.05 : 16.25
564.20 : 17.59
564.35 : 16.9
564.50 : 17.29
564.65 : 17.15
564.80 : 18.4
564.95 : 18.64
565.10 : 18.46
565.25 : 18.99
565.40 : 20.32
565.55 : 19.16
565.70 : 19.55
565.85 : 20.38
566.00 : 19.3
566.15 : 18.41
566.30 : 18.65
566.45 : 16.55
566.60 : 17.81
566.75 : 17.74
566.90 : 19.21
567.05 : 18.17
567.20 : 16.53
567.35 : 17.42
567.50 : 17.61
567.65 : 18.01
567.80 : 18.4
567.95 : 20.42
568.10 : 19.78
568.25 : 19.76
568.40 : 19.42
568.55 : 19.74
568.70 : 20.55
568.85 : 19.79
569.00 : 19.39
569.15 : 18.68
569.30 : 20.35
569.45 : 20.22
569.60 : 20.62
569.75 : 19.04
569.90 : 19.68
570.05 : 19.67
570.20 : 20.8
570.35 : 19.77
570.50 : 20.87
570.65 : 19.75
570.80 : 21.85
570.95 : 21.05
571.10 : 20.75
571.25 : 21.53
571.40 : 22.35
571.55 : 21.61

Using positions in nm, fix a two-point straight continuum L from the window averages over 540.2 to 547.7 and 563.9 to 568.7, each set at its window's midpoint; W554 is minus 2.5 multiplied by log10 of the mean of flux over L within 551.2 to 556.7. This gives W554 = 0.06 mag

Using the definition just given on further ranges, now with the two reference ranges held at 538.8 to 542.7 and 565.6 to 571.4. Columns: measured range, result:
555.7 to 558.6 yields 0.042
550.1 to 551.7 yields 0.277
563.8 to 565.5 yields 0.106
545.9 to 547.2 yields 0.274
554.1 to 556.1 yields 0.107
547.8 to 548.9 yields 0.144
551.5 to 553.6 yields 0.160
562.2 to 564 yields 0.168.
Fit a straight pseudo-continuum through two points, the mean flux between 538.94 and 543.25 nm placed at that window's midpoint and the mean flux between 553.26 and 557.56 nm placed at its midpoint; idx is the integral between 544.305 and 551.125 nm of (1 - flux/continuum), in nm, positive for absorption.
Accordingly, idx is 0.861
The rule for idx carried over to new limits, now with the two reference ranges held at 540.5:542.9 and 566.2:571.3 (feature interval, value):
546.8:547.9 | 0.17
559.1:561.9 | 0.32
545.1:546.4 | 0.41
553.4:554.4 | 0.13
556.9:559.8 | 0.09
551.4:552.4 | 0.16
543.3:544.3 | -0.01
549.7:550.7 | 0.21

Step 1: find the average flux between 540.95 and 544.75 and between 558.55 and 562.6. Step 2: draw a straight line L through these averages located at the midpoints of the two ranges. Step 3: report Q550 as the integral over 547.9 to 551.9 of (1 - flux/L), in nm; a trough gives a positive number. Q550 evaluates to 0.57 nm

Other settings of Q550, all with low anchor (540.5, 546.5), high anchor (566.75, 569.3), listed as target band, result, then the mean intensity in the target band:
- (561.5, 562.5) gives 0.11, 17.1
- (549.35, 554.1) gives 0.54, 17.4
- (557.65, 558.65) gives -0.03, 19.9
